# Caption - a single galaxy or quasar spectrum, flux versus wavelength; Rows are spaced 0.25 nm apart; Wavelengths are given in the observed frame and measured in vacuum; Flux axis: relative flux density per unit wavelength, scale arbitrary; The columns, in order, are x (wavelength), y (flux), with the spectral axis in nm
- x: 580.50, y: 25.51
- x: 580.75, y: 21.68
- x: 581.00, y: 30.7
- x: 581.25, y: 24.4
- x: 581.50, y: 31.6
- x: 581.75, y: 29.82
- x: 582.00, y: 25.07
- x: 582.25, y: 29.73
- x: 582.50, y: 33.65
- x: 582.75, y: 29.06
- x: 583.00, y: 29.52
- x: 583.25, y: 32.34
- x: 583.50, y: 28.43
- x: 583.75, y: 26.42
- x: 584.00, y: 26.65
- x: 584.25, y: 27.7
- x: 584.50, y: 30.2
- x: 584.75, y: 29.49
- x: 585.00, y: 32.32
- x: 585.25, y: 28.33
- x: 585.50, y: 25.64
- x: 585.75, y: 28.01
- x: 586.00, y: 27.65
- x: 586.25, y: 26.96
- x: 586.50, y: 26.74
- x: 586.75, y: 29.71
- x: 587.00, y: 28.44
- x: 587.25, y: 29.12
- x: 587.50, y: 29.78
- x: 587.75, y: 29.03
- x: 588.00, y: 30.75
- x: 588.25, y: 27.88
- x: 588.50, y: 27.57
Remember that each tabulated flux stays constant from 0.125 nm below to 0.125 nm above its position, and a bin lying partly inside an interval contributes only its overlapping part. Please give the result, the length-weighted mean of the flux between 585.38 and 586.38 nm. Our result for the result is 27.1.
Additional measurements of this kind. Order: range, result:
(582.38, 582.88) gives 31.3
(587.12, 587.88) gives 29.3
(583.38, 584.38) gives 27.3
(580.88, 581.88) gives 29.1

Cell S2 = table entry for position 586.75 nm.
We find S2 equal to 29.71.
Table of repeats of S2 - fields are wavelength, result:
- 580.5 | 25.51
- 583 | 29.52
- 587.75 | 29.03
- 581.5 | 31.6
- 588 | 30.75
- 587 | 28.44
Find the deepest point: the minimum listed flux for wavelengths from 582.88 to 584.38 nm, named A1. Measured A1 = 26.42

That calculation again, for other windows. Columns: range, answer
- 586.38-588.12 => 26.74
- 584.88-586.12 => 25.64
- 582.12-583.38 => 29.06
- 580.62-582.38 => 21.68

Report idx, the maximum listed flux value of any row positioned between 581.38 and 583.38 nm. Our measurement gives 33.65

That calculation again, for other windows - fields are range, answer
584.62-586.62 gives 32.32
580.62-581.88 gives 31.6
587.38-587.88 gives 29.78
